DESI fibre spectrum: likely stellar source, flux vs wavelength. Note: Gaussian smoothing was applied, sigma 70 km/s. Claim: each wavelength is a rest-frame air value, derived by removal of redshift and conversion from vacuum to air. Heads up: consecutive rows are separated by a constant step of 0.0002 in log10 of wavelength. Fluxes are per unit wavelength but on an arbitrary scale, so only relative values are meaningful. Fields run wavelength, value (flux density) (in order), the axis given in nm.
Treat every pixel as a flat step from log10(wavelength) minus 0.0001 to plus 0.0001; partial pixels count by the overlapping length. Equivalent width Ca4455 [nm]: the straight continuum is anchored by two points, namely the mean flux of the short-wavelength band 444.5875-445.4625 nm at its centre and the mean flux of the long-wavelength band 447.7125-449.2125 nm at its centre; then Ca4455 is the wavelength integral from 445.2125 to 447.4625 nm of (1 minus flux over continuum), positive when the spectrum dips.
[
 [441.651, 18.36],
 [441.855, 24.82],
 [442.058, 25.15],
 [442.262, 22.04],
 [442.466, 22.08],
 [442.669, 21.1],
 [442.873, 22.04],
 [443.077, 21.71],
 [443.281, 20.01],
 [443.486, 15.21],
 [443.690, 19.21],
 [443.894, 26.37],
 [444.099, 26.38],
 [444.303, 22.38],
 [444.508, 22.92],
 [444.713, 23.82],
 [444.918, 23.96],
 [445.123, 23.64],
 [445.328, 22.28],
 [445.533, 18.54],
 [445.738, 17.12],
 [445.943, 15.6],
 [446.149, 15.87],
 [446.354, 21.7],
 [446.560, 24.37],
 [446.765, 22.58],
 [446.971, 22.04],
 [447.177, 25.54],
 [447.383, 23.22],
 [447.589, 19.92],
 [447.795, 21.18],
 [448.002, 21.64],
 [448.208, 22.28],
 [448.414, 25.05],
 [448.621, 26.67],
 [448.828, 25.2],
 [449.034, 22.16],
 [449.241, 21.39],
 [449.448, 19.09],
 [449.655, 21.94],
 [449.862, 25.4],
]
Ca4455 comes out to 0.24 nm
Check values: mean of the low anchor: 23.2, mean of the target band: 20.8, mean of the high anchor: 23.4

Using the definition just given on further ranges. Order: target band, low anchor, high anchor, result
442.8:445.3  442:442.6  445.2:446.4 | -0.21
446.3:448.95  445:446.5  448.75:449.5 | -0.29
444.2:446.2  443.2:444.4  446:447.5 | 0.10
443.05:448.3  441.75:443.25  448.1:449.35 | 0.38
